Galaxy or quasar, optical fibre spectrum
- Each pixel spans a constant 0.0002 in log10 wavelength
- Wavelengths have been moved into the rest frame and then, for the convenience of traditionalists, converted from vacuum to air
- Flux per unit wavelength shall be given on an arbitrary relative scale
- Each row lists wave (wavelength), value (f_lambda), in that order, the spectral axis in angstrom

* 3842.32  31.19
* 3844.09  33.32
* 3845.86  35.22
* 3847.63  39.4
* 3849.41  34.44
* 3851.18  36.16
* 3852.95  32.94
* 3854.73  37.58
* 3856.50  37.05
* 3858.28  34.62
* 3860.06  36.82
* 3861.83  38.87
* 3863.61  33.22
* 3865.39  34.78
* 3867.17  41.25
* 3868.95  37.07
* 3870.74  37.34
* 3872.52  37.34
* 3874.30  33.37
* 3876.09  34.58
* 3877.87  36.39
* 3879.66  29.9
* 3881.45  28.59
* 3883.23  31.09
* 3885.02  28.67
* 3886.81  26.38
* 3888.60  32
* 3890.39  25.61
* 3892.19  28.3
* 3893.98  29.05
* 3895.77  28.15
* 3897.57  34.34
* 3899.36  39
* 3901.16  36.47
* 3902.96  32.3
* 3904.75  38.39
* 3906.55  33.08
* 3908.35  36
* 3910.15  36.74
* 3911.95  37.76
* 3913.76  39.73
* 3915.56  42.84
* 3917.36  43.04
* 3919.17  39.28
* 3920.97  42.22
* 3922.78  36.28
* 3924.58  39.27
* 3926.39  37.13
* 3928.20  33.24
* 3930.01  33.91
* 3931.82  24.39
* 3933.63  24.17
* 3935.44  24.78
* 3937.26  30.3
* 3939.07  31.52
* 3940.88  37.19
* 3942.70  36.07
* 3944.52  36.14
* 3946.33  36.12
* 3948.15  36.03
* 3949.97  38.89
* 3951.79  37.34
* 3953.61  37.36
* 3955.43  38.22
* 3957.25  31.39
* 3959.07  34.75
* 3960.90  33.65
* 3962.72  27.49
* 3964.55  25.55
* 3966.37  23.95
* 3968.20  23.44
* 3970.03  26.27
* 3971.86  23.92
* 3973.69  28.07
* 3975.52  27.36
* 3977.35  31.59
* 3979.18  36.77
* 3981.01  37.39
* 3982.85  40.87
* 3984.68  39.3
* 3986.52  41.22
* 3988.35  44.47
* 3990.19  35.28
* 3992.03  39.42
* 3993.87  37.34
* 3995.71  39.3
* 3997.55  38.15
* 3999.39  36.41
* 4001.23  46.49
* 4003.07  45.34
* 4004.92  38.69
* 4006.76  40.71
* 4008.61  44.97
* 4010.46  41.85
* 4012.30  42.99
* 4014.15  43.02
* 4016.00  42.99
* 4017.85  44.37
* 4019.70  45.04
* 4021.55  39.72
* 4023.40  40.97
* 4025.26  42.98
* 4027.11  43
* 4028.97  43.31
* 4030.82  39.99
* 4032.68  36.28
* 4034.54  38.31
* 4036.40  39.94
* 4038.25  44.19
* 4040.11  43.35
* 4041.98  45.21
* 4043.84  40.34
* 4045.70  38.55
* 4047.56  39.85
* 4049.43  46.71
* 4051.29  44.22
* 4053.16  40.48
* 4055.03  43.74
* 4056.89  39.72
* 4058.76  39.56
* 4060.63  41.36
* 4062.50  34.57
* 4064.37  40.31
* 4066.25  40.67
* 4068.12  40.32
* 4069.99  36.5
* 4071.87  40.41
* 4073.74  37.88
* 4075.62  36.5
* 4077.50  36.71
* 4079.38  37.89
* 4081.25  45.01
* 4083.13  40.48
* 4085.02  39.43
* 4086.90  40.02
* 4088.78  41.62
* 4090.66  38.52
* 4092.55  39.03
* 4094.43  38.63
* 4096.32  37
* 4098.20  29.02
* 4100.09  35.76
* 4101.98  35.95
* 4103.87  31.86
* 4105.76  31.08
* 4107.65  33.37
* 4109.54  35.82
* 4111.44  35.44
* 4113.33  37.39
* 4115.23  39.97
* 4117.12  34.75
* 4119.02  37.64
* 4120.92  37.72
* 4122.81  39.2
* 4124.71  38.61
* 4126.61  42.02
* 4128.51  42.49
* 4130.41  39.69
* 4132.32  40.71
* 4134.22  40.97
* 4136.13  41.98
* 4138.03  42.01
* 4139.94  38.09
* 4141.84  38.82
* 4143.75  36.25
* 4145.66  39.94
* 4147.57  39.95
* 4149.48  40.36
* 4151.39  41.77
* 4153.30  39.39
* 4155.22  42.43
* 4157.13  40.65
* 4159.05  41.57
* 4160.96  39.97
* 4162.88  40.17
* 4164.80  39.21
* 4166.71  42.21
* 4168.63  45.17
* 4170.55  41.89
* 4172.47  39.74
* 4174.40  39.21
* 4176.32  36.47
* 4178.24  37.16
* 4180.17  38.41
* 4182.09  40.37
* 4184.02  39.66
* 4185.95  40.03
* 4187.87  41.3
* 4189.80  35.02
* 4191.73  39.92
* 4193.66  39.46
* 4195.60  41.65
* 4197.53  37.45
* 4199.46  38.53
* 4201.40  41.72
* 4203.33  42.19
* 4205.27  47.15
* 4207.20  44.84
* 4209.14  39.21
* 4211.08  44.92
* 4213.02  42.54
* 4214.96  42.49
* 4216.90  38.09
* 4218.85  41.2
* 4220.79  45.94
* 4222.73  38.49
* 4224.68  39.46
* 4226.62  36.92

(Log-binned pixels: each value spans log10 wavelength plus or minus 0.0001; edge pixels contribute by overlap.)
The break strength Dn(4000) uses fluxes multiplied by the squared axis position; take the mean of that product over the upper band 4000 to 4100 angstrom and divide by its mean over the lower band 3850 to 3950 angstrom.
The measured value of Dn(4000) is 1.27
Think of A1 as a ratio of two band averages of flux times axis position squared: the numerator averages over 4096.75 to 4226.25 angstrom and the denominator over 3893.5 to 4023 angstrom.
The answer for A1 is 1.21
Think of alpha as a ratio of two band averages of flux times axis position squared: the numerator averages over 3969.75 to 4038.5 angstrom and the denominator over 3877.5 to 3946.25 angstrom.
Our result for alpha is 1.2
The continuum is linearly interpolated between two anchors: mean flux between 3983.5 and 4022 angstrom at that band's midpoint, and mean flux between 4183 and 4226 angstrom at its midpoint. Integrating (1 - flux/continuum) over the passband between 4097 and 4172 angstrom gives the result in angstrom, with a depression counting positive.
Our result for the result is 4.20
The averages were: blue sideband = 41.3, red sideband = 40.9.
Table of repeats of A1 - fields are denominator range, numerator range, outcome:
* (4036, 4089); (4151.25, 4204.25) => 1.05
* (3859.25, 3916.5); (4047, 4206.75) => 1.30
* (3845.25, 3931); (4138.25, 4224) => 1.33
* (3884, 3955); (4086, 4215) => 1.28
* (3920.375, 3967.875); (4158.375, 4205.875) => 1.36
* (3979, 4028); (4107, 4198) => 1.03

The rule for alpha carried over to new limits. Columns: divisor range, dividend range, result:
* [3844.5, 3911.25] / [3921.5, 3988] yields 1.01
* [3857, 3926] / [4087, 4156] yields 1.22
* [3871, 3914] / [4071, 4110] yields 1.25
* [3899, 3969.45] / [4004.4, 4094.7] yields 1.26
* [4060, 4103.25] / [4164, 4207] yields 1.10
